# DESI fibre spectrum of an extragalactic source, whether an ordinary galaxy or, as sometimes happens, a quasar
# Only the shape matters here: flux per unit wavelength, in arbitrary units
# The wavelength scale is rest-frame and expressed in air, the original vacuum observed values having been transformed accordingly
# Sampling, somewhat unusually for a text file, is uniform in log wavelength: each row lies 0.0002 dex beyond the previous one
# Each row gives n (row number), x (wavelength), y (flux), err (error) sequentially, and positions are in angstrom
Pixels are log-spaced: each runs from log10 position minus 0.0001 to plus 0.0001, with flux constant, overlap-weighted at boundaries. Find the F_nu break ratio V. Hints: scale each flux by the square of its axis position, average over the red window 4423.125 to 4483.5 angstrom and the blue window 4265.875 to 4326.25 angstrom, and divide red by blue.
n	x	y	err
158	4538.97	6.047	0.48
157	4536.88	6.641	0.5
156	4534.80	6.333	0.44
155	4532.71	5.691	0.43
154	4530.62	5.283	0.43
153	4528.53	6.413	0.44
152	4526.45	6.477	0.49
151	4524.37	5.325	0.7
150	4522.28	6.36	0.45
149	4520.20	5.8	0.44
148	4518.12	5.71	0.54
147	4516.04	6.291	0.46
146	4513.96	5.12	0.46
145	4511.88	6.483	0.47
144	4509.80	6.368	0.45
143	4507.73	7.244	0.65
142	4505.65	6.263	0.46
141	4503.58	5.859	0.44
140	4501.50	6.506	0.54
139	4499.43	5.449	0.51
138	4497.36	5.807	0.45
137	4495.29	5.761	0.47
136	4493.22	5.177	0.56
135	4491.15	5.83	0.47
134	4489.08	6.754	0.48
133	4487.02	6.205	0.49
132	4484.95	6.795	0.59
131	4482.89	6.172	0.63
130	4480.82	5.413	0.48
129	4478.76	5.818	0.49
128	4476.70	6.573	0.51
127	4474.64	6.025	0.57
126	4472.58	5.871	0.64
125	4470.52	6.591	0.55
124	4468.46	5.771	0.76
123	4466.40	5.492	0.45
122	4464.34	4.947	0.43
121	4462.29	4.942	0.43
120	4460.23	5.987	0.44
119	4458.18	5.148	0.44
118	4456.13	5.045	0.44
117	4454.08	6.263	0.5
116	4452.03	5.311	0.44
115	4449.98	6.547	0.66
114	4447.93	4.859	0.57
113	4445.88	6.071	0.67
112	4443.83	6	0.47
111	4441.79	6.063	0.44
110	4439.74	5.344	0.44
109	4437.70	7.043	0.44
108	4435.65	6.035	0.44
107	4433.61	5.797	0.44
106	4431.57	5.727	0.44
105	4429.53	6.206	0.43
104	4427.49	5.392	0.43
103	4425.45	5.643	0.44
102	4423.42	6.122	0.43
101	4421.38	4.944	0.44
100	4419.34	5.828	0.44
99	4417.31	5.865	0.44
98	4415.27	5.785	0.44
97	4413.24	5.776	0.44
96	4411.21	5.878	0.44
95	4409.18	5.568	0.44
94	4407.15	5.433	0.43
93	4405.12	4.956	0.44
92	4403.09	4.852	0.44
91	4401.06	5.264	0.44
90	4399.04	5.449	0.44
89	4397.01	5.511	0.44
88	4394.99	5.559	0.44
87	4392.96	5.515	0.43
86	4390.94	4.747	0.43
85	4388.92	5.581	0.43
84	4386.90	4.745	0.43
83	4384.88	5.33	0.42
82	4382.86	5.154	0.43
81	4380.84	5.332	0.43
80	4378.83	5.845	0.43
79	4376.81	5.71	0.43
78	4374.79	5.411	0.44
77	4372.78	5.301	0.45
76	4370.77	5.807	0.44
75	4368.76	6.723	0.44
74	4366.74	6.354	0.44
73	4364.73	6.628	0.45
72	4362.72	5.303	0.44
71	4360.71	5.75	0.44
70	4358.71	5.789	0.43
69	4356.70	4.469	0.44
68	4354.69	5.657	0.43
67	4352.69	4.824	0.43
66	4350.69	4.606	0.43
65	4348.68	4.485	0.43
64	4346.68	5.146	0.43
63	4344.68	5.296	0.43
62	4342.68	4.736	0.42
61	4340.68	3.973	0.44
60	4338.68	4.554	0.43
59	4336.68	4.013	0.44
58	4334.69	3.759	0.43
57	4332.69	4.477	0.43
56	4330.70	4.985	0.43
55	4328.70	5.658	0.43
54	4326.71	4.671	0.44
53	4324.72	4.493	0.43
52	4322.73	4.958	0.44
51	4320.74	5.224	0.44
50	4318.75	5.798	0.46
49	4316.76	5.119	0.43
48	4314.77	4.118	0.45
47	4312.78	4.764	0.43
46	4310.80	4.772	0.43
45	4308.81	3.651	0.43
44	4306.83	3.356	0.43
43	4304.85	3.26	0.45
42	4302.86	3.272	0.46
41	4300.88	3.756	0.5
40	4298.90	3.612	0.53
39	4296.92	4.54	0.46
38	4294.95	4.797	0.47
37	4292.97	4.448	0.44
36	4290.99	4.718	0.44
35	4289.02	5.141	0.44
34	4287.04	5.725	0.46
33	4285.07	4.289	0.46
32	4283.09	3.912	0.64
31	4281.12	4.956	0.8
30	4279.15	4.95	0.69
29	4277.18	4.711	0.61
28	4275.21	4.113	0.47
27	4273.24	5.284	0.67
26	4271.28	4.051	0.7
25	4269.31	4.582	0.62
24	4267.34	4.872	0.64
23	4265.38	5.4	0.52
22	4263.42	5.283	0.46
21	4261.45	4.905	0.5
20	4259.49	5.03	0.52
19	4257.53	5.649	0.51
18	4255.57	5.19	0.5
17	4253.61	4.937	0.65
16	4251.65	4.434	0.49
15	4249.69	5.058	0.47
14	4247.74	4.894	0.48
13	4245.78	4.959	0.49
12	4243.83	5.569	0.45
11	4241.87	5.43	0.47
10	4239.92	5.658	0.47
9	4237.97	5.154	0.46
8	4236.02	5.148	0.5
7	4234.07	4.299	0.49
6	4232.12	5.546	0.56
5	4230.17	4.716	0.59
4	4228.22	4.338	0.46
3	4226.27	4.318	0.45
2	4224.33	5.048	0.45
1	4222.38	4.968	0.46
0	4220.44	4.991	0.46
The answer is 1.38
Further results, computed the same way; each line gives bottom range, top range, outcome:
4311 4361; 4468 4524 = 1.35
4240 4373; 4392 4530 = 1.29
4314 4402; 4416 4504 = 1.18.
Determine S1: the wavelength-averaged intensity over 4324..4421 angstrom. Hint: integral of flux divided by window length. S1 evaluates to 5.26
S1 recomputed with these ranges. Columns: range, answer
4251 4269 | 5.07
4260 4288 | 4.79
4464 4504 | 5.96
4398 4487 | 5.74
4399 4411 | 5.28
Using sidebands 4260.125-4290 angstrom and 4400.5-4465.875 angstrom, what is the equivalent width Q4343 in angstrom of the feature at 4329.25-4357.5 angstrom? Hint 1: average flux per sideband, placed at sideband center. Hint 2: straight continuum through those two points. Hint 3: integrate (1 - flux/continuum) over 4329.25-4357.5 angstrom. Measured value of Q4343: 2.8 angstrom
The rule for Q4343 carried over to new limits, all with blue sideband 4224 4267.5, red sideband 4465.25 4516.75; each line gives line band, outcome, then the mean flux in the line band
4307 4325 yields 2.10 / 4.71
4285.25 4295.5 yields 0.60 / 4.92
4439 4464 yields 1.19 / 5.62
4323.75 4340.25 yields 2.58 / 4.56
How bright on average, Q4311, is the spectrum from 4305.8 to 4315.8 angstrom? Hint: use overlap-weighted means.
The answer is 4.13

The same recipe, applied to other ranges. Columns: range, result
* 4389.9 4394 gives 5.13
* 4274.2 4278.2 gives 4.42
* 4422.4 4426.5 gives 5.89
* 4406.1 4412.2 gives 5.62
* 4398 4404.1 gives 5.19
